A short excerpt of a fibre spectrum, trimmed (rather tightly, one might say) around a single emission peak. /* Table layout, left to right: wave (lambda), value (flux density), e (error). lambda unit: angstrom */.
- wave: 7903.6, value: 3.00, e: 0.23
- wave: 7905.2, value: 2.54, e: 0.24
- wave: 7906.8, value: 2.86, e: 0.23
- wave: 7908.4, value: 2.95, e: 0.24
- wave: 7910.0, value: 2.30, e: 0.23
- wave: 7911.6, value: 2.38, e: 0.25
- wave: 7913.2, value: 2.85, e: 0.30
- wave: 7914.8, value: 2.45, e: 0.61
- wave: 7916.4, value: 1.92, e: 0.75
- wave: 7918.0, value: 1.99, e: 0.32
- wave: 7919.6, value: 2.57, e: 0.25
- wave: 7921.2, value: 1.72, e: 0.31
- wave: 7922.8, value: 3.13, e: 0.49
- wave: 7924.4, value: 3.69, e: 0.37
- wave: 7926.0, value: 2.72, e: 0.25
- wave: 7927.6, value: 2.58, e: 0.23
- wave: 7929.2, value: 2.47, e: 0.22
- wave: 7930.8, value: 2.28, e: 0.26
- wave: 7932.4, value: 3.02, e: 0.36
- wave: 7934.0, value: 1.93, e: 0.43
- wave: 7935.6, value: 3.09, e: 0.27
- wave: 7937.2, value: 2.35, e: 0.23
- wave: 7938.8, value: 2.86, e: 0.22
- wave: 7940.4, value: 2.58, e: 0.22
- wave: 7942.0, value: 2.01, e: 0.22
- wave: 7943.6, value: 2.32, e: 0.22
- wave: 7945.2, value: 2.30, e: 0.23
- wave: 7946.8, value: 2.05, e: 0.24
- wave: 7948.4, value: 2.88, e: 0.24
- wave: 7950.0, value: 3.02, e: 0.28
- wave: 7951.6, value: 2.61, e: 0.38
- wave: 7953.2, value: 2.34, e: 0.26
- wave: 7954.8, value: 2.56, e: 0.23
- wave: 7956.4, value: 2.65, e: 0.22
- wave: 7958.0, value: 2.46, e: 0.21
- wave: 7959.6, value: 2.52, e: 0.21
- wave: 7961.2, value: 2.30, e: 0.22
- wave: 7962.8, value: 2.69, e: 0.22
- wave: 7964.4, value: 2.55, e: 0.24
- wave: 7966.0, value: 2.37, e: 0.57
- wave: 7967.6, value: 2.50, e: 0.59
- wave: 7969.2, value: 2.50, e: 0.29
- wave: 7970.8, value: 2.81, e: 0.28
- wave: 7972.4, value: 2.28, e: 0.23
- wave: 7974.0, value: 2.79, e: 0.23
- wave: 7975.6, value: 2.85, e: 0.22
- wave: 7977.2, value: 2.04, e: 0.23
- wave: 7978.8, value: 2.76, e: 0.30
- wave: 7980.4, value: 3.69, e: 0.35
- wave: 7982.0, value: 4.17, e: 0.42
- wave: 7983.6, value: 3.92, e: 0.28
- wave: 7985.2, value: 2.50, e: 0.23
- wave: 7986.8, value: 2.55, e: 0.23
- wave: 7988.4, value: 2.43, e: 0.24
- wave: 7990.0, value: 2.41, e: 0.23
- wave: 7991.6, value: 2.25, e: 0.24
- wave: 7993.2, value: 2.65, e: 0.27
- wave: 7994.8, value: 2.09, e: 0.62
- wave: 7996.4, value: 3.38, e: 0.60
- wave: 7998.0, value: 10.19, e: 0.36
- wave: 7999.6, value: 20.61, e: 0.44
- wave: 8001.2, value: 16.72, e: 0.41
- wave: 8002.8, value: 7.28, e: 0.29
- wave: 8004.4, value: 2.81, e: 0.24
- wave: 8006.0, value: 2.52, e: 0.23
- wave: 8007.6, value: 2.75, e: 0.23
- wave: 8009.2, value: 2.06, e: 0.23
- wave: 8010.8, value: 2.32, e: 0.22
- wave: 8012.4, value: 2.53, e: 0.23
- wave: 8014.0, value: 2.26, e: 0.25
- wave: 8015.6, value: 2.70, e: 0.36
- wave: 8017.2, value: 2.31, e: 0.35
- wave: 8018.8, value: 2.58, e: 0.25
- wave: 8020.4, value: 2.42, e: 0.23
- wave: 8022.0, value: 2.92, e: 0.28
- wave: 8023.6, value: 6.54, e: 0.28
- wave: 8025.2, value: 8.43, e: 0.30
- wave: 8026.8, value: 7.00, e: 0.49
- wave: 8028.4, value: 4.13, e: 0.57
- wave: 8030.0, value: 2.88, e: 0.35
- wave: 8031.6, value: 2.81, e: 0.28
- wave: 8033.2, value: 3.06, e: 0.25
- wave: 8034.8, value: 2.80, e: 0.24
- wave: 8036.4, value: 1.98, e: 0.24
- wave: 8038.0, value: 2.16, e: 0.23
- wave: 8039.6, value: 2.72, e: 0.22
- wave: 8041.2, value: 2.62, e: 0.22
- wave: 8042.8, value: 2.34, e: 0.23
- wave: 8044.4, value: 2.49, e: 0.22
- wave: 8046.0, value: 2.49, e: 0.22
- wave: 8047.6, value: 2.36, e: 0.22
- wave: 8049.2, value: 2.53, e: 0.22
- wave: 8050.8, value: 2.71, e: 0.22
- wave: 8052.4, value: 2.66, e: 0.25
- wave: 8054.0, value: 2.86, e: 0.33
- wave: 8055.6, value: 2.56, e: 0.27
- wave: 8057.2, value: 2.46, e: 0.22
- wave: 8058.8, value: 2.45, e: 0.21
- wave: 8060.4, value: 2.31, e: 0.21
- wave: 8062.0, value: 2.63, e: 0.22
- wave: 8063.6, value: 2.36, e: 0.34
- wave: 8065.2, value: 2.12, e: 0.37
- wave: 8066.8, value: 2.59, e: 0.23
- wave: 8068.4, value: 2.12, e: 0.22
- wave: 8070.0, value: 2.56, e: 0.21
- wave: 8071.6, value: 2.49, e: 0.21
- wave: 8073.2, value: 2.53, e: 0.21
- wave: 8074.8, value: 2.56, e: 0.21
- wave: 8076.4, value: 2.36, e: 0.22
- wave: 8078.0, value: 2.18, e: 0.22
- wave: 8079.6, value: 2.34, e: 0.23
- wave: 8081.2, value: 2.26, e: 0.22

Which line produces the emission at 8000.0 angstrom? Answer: H-alpha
